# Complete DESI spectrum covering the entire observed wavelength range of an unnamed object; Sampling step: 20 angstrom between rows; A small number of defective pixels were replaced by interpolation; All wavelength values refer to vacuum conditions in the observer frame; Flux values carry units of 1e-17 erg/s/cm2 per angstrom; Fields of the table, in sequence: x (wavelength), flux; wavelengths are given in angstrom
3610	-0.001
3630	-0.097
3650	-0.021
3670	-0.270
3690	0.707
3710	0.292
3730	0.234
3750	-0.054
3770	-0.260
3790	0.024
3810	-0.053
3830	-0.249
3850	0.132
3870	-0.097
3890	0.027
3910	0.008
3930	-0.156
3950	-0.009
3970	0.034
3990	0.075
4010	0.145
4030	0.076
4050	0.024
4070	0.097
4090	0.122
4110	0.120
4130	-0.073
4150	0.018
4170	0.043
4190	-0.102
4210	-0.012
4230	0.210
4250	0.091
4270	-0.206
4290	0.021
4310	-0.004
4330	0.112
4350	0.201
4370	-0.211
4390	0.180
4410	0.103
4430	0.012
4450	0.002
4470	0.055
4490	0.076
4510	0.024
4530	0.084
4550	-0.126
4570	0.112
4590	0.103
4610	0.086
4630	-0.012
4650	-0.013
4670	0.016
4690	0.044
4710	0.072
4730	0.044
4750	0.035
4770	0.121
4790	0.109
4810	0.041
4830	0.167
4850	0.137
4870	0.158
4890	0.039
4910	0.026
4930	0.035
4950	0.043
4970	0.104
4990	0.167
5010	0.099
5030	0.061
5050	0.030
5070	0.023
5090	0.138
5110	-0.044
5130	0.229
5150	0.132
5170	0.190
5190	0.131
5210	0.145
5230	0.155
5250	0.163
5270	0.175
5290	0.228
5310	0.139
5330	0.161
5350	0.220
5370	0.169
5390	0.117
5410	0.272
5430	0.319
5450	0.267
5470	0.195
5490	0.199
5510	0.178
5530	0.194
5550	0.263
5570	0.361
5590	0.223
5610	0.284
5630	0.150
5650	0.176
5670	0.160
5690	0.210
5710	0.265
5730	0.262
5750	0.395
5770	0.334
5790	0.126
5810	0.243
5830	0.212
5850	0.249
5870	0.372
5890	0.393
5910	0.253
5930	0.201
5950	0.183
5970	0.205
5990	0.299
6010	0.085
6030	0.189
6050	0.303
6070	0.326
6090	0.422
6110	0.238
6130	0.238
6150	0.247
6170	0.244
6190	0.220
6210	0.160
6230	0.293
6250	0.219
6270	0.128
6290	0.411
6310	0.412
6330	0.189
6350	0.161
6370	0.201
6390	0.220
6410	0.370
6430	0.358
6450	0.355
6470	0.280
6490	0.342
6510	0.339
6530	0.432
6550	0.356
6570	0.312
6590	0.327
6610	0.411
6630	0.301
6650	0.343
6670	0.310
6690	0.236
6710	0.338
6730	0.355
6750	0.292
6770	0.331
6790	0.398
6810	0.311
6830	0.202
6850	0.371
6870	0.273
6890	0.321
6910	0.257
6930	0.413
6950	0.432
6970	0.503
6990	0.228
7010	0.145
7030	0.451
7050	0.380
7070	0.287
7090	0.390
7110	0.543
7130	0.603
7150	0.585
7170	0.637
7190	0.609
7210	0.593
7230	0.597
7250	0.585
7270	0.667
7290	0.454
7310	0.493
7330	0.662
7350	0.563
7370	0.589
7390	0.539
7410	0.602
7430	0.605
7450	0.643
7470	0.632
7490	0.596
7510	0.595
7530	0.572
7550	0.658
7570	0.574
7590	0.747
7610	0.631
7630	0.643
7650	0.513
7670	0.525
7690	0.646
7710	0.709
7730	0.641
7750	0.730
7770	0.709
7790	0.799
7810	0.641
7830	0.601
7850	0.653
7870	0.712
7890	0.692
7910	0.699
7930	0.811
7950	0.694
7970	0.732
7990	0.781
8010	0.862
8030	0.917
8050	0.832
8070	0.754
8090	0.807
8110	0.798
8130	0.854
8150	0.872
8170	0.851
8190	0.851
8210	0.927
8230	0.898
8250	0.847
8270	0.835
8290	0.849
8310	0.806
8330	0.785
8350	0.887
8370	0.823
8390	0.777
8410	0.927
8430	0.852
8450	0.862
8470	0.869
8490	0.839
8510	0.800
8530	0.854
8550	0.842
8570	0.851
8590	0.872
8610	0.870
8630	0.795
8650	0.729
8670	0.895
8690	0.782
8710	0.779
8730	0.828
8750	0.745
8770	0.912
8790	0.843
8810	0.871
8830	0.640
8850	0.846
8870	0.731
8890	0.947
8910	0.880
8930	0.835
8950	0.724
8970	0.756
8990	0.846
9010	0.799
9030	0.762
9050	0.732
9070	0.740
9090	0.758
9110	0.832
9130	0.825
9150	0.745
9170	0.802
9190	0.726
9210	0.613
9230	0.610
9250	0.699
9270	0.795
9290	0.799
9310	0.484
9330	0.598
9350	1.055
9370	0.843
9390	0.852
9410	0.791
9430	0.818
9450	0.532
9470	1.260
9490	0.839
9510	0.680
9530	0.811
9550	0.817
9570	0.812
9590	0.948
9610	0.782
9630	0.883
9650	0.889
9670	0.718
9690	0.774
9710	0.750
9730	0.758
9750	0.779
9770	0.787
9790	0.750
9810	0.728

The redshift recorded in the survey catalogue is 0.78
